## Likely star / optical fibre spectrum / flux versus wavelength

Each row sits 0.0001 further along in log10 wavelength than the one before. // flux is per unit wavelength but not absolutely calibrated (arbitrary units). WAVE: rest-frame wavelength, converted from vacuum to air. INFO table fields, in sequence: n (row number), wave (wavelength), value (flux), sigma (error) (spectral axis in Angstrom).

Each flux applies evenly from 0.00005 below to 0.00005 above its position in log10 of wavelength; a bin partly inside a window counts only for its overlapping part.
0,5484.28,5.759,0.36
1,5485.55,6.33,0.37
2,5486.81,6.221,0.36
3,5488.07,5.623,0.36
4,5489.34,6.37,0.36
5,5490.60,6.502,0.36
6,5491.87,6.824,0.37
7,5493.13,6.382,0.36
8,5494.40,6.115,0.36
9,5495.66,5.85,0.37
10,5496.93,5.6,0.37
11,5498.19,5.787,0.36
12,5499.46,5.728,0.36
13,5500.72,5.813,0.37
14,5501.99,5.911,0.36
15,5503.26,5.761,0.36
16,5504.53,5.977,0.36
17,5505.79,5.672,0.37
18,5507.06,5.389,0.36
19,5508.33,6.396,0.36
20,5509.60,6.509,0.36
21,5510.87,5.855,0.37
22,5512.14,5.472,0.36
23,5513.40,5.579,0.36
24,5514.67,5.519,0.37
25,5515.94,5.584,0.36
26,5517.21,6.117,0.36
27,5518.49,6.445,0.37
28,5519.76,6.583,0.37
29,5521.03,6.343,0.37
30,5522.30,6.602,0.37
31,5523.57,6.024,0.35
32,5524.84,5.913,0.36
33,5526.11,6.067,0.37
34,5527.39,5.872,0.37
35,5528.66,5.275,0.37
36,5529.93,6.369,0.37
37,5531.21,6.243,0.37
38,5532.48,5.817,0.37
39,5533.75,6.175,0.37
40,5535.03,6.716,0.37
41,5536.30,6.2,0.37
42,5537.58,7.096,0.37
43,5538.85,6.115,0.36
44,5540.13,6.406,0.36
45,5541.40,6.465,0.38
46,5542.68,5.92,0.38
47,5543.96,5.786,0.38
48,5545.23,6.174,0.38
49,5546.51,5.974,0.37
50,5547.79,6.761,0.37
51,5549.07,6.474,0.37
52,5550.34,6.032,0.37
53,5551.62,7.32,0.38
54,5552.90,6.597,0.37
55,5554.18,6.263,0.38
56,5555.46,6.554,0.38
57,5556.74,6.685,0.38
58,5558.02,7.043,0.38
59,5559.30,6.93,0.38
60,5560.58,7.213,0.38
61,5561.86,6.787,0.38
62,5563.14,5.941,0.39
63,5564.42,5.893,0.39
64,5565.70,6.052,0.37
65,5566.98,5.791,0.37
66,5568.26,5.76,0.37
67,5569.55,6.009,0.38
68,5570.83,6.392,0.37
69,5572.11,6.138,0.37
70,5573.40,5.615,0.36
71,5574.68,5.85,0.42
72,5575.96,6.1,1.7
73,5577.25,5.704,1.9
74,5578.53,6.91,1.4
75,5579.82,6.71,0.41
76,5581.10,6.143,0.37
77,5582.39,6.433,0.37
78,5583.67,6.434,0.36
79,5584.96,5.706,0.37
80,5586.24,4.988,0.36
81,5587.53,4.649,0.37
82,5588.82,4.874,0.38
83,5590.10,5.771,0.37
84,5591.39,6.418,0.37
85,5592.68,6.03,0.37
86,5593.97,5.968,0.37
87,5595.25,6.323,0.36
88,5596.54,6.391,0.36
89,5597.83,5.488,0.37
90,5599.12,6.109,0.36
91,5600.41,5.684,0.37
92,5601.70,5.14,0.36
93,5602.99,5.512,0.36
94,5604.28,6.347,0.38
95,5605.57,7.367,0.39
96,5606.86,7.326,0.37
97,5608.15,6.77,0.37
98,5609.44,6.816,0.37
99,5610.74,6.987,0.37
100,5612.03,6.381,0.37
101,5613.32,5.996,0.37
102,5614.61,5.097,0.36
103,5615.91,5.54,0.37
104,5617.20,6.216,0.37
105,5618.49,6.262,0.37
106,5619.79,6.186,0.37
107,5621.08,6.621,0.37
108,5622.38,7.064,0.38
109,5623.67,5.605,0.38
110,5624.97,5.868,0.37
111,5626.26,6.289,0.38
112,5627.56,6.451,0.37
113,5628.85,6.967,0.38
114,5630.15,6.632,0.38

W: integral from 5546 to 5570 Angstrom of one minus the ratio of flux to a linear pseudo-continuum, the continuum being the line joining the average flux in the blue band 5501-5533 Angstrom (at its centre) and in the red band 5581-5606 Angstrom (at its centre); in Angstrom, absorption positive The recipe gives -2.1 Angstrom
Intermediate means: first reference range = 5.97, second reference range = 5.87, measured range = 6.43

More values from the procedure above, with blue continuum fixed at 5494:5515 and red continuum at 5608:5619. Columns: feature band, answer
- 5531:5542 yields -0.8 Angstrom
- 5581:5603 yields 1.3 Angstrom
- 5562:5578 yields 0.2 Angstrom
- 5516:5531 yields -0.6 Angstrom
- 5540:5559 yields -1.5 Angstrom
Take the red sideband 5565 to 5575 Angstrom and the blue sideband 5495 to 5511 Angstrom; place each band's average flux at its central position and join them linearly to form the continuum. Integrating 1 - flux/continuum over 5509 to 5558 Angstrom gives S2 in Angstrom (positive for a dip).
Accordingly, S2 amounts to -2.6 Angstrom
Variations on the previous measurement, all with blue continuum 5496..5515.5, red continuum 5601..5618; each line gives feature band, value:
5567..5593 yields 0.9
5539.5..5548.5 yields -0.4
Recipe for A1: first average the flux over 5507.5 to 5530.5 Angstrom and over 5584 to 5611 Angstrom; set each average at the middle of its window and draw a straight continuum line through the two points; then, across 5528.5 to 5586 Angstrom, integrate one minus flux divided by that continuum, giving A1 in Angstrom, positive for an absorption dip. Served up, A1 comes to -2.5 Angstrom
